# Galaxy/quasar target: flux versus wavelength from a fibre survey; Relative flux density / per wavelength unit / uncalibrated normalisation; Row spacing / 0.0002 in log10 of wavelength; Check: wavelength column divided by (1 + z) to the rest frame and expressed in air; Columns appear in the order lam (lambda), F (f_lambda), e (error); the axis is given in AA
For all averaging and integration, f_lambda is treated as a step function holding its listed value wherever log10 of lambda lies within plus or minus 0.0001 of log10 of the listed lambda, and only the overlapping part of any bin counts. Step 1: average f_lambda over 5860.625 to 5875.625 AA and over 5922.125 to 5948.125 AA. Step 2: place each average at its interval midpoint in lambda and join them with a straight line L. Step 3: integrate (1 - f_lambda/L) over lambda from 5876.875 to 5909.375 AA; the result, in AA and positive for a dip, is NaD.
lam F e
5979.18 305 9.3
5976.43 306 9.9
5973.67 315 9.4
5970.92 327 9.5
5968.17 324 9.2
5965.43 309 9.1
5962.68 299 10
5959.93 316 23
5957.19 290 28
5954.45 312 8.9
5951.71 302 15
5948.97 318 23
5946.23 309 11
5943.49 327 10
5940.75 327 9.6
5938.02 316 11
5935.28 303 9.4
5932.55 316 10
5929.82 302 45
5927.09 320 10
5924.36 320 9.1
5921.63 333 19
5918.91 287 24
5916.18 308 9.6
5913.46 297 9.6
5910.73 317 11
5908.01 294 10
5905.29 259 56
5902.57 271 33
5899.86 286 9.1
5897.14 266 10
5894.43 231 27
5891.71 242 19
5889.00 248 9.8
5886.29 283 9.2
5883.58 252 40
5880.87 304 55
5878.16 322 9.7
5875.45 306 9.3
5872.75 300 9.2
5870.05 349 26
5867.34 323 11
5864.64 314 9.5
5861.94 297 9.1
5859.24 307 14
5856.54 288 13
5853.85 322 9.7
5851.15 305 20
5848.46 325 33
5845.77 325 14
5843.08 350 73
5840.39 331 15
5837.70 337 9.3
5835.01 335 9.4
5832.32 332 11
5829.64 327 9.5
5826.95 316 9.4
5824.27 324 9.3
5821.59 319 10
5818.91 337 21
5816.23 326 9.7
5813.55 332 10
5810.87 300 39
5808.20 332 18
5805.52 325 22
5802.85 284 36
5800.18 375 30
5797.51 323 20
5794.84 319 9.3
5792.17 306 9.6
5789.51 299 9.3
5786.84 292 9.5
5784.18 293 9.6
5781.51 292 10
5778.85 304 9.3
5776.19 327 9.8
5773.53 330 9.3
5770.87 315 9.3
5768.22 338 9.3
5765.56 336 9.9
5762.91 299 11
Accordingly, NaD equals 4.6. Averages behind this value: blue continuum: 316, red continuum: 316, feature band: 271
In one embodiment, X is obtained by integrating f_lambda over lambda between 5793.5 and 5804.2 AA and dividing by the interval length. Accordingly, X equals 325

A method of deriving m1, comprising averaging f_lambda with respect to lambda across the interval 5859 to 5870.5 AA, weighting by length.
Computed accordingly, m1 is 316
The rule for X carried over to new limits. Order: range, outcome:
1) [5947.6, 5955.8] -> 311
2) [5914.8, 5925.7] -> 312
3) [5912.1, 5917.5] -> 303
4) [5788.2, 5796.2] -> 308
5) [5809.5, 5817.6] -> 319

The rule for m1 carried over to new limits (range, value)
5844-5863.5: 311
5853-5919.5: 291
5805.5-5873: 323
